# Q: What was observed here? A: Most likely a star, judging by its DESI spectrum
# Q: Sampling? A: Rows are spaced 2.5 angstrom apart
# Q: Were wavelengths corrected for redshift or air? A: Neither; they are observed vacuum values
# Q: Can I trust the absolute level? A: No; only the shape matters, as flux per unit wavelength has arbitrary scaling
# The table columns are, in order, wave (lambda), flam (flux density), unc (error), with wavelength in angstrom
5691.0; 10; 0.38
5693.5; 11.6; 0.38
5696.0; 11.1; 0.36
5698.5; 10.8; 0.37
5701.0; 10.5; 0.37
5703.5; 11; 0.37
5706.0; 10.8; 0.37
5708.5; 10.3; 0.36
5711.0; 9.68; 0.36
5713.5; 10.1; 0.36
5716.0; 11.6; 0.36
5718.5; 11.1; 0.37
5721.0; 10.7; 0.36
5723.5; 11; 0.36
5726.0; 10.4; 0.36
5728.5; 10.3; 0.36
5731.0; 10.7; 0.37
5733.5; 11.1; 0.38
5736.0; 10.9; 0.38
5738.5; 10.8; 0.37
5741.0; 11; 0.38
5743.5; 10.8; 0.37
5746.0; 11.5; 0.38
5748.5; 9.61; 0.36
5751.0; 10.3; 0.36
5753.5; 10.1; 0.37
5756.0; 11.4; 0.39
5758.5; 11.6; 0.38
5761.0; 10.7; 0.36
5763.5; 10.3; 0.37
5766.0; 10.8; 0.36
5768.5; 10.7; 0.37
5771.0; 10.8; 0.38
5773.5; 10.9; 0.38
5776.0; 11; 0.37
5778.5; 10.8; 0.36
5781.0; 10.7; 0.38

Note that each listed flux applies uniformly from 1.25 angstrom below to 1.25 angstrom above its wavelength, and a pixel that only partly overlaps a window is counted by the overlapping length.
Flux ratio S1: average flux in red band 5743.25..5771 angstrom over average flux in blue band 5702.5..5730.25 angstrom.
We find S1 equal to 1.0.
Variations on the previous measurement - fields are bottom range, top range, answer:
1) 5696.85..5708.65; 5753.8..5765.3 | 1.02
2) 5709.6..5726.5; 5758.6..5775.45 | 1.01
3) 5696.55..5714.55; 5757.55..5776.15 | 1.03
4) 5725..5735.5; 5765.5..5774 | 1.01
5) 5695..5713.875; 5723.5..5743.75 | 1.02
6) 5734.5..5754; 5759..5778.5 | 1.01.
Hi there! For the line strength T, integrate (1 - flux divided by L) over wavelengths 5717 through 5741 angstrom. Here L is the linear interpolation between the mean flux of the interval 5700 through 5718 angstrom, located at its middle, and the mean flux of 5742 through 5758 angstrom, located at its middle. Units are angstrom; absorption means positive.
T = -0.4 angstrom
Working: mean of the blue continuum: 10.6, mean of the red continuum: 10.7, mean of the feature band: 10.8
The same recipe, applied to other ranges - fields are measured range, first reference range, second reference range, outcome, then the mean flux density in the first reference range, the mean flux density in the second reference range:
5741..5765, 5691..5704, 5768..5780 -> 0.3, 10.9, 10.8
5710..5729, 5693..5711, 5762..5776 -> 0.2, 10.8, 10.7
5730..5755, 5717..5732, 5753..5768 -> 0.2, 10.7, 10.8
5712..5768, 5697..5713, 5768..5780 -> -0.4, 10.5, 10.8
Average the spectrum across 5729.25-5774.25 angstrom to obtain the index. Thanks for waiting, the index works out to 10.8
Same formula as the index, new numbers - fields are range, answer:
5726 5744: 10.8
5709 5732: 10.6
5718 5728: 10.7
